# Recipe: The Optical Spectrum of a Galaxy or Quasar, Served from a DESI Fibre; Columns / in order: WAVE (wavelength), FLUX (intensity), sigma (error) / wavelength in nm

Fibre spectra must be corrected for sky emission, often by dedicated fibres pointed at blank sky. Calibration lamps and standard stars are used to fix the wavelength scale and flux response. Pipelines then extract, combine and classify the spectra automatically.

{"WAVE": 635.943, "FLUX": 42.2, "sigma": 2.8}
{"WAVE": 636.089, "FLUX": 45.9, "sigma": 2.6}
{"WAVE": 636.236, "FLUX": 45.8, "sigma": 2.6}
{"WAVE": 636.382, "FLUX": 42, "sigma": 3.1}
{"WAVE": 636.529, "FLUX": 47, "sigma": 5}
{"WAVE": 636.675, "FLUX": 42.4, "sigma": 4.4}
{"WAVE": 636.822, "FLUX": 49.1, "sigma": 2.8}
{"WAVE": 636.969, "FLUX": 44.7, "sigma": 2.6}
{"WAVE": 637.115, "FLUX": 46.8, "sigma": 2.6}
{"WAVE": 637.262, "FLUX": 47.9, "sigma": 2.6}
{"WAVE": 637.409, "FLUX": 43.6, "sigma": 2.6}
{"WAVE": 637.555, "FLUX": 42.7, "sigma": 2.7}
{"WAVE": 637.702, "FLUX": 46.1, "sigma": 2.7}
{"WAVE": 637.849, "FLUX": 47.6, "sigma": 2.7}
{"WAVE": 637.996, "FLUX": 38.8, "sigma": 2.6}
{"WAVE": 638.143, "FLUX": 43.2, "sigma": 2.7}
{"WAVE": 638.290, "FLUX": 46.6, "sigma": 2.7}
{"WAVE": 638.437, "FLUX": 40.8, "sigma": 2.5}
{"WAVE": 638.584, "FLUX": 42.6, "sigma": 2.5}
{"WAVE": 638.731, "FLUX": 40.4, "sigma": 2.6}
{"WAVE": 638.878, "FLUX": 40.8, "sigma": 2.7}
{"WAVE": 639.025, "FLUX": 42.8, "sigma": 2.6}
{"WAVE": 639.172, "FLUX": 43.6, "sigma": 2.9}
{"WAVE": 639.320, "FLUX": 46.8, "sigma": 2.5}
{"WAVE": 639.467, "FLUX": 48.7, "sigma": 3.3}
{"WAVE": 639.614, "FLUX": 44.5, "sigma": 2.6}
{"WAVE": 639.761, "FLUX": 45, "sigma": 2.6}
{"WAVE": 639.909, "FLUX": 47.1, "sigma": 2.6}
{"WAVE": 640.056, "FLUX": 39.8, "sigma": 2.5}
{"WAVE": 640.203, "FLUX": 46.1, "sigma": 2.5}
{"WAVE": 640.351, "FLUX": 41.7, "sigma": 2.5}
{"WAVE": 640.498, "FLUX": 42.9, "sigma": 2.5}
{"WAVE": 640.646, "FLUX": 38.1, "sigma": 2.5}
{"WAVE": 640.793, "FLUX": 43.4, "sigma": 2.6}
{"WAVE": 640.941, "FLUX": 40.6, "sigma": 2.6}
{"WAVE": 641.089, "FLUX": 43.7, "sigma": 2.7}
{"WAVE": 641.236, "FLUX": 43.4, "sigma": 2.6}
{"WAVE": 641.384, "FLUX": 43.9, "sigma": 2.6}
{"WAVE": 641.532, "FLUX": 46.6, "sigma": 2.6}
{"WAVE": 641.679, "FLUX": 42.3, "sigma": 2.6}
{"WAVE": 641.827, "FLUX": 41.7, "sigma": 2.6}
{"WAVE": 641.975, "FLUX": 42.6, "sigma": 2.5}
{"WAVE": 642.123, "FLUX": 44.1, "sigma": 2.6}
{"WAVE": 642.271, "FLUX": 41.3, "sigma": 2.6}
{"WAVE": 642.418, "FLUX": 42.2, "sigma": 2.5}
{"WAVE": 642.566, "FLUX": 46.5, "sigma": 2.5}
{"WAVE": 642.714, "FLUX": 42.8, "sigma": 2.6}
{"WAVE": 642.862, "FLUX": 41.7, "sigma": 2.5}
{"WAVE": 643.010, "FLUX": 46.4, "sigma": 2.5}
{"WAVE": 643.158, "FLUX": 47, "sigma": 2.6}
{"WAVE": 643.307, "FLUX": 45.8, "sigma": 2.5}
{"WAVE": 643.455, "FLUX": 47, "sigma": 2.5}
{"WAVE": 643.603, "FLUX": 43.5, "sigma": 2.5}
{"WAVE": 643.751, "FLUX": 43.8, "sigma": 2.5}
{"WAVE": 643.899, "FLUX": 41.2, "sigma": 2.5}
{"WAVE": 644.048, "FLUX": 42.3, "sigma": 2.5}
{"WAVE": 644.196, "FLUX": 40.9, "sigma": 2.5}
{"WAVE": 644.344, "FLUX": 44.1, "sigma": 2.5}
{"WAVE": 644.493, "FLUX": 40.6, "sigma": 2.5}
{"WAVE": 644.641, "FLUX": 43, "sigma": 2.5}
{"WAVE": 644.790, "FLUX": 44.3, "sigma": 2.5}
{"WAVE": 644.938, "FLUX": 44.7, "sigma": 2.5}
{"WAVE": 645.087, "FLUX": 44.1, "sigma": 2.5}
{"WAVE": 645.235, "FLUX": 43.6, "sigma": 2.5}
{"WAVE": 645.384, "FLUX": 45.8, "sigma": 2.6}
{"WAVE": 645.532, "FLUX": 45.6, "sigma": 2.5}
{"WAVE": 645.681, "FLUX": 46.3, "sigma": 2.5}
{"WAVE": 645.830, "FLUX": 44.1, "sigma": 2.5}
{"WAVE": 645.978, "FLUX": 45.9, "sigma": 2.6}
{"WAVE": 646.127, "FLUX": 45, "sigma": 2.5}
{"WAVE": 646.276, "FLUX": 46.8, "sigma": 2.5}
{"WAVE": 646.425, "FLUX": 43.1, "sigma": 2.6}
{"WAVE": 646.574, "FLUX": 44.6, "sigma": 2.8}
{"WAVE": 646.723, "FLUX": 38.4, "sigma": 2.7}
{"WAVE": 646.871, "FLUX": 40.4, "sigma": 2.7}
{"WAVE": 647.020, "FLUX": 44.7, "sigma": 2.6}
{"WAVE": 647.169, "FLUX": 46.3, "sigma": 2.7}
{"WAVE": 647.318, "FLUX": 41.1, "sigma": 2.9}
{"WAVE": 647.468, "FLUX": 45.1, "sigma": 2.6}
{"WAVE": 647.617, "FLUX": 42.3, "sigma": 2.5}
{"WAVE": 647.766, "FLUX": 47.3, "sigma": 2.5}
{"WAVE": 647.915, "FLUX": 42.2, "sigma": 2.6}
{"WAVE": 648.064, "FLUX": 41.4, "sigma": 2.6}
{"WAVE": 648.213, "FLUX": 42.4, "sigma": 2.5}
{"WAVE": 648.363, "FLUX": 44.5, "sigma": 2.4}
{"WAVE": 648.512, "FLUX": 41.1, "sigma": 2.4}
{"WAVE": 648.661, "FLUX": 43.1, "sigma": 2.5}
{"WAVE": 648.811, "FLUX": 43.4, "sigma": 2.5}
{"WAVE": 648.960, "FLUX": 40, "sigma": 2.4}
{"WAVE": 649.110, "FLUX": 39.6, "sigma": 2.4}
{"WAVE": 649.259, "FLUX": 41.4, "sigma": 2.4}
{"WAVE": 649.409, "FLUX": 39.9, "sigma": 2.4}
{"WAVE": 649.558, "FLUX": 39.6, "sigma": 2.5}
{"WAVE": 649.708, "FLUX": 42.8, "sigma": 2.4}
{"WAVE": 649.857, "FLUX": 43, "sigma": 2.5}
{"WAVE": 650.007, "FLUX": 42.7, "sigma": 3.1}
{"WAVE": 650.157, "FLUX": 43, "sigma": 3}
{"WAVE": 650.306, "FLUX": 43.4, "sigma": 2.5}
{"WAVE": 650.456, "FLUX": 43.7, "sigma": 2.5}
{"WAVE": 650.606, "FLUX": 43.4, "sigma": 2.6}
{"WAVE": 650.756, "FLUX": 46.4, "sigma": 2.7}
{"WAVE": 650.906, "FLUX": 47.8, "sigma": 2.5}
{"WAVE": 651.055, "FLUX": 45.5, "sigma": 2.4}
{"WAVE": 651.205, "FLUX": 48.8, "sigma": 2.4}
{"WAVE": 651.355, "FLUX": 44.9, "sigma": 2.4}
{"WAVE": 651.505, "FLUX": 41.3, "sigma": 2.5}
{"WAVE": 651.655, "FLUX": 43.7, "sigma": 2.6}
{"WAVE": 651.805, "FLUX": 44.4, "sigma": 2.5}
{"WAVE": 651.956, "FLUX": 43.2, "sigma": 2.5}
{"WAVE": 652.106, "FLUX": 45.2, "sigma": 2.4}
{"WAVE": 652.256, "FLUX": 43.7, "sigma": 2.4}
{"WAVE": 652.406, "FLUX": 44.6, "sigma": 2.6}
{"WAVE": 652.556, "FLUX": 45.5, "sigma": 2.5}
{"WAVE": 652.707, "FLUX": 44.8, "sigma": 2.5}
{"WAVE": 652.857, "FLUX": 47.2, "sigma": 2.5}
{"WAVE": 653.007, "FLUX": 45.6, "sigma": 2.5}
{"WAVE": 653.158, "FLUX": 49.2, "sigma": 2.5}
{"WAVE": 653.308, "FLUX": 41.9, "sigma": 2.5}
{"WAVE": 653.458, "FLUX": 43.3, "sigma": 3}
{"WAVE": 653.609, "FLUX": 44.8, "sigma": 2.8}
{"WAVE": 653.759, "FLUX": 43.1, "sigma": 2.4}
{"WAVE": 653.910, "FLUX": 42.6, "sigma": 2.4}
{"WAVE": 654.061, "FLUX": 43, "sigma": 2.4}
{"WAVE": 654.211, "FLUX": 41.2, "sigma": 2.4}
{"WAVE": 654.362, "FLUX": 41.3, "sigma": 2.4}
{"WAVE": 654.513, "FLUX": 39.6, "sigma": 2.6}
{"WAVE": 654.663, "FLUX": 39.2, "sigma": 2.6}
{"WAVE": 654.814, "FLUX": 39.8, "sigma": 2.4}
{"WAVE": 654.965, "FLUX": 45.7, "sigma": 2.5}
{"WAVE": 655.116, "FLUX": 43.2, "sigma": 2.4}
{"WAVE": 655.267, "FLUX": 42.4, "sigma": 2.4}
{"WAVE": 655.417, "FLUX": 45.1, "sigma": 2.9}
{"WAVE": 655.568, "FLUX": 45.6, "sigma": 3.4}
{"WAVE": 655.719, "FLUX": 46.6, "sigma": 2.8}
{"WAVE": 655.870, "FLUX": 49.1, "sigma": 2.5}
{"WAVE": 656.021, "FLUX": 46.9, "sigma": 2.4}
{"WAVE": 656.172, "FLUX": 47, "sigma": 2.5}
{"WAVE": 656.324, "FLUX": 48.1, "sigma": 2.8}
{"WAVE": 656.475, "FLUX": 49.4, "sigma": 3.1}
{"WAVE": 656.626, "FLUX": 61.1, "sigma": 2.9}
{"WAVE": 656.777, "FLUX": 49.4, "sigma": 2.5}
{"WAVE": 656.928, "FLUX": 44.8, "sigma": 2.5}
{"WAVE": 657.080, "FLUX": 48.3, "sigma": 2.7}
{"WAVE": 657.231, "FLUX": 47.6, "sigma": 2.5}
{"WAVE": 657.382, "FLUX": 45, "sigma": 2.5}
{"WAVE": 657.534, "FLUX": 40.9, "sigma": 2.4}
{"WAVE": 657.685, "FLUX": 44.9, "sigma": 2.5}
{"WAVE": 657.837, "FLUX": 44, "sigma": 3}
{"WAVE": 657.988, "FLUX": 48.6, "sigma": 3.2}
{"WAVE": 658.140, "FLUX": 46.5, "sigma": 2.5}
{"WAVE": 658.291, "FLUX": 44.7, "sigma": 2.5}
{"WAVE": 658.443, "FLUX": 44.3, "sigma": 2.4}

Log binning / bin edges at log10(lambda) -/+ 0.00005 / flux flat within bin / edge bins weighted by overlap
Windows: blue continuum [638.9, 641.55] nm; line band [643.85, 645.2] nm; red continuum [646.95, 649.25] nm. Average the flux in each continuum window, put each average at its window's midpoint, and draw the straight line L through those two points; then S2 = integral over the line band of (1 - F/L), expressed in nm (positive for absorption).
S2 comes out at 0.01 nm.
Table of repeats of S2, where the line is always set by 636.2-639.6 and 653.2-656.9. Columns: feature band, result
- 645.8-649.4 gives 0.14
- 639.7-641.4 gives 0.06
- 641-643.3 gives 0.04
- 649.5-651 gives 0.04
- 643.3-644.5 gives 0.04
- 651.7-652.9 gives 0.00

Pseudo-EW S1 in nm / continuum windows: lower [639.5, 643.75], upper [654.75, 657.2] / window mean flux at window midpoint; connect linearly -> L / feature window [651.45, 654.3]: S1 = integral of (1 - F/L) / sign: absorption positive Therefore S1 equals 0.14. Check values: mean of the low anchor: 43.7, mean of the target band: 44.1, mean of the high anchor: 47.1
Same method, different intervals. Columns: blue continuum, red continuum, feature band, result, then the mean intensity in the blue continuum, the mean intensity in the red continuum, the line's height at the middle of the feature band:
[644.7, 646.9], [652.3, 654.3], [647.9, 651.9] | 0.11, 44.3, 44.3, 44.3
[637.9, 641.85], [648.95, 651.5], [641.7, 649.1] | -0.05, 43.2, 43.3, 43.3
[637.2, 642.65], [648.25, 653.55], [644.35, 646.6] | -0.04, 43.5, 43.8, 43.6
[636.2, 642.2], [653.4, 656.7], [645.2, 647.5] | 0.01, 43.8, 44.9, 44.3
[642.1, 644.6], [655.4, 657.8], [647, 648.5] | 0.04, 43.6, 47.5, 44.9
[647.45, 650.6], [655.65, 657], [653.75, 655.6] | 0.21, 42.4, 49.2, 47.7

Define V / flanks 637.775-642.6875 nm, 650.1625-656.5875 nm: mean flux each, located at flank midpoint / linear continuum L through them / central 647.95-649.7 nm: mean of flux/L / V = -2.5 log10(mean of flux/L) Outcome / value 0.07 mag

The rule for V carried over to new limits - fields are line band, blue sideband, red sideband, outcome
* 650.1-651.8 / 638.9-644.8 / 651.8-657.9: -0.003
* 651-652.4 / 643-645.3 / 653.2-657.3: 0.007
